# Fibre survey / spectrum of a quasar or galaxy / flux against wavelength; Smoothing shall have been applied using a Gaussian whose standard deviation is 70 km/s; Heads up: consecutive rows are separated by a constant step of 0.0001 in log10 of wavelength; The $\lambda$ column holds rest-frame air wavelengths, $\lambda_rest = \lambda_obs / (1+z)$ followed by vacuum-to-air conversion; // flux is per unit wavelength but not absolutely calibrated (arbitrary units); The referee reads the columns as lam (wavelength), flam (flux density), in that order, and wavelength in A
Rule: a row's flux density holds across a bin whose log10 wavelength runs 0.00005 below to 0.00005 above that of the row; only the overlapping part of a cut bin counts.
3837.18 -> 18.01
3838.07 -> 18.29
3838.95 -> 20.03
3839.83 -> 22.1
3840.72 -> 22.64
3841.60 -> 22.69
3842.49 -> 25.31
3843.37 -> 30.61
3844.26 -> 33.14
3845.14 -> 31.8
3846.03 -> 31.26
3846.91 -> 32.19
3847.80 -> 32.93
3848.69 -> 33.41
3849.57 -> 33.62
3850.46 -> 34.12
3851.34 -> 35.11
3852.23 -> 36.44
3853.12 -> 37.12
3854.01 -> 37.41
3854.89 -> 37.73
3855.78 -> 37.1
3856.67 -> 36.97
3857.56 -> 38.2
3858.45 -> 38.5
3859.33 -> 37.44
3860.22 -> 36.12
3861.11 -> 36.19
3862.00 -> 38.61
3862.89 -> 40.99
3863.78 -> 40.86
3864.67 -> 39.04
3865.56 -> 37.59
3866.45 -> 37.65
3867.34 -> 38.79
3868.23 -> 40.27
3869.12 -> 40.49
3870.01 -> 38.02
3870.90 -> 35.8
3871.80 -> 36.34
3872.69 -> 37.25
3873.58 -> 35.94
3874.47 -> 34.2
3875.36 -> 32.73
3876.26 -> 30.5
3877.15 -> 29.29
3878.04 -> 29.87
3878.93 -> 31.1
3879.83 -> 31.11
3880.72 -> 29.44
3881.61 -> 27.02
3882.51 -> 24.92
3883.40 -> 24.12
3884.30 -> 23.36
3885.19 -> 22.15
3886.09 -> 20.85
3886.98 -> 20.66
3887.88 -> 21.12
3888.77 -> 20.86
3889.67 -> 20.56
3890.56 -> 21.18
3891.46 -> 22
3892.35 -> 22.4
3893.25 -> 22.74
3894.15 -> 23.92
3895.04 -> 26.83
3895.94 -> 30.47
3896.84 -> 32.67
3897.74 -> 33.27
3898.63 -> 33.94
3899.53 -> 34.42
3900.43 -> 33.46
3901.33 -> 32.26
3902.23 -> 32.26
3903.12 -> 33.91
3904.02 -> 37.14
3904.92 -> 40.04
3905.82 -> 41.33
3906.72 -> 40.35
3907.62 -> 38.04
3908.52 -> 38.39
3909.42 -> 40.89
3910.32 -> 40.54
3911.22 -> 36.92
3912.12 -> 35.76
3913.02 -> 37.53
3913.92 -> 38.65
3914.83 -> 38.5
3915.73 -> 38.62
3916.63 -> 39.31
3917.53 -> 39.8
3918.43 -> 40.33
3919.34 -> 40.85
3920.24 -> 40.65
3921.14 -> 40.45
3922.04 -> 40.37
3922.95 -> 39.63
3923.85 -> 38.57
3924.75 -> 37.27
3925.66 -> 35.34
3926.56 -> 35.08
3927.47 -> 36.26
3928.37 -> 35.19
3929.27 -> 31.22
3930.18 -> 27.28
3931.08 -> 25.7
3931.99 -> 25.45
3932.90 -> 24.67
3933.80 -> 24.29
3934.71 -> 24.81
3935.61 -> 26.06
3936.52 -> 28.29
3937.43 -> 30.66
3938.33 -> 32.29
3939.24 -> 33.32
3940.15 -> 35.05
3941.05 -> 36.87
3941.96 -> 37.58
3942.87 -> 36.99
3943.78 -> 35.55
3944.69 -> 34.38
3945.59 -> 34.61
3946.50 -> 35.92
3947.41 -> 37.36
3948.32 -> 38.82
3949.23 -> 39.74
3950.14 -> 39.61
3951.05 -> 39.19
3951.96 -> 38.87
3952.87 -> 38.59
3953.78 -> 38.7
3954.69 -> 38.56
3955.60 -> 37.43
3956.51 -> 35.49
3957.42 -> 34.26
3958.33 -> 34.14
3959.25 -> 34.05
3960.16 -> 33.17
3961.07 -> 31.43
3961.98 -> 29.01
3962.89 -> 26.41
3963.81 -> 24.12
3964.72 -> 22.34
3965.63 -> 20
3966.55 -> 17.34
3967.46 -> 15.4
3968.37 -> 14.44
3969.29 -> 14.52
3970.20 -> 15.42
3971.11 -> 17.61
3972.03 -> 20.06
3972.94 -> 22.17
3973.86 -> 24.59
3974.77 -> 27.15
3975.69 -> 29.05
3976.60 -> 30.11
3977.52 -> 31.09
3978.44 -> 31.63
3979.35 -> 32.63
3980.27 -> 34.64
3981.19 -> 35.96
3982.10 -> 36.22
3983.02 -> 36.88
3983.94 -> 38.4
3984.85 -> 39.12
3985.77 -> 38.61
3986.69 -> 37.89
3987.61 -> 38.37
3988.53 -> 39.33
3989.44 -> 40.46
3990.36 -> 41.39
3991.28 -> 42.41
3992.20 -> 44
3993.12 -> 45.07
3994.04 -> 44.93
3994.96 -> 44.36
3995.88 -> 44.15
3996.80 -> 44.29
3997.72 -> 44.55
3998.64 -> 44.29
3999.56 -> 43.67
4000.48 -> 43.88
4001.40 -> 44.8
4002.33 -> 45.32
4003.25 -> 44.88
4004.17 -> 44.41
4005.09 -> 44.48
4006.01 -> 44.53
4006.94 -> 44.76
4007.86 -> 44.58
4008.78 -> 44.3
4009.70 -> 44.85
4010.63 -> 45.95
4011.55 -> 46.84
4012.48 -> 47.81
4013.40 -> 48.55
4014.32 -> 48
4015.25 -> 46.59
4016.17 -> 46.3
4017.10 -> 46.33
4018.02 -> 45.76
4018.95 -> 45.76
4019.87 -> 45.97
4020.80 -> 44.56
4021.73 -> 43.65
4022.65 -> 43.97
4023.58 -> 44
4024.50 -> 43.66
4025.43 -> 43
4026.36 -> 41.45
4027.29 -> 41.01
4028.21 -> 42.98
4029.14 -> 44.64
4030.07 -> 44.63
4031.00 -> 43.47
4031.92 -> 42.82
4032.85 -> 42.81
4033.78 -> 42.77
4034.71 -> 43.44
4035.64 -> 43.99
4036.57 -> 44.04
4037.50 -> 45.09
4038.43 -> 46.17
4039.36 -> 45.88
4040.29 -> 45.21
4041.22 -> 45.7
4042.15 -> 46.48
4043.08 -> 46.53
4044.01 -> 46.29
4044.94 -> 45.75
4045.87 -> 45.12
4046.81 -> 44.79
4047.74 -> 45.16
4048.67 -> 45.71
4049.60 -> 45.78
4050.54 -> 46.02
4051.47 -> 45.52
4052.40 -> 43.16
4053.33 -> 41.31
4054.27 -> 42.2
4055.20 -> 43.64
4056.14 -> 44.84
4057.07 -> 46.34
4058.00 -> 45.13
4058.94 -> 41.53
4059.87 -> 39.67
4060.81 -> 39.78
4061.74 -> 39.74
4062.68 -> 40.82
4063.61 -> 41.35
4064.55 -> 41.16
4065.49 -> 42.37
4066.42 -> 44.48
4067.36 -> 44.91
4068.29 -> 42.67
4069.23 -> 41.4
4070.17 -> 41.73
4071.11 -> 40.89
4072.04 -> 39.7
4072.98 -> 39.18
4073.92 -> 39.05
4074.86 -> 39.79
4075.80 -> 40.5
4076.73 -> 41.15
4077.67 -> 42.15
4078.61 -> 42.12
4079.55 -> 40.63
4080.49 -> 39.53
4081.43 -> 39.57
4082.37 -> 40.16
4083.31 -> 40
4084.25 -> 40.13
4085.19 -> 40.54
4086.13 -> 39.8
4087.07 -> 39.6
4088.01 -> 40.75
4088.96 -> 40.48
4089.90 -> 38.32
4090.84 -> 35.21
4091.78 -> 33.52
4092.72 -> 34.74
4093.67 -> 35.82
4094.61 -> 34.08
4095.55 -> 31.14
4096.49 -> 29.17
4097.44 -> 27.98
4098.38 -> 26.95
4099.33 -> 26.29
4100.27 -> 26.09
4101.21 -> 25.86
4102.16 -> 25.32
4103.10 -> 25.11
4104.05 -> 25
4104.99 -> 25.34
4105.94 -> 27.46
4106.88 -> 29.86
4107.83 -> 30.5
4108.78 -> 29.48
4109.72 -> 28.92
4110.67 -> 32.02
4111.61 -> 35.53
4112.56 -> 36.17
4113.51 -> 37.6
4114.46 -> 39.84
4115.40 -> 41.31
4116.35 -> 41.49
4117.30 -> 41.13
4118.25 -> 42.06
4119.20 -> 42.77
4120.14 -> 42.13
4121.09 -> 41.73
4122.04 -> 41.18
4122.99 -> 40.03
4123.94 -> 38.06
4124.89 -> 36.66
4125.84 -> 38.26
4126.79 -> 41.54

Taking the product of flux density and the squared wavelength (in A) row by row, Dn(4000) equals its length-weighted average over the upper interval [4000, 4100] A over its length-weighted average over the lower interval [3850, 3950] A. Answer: 1.35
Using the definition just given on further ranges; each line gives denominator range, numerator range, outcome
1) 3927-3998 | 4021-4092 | 1.36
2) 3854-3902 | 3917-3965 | 1.12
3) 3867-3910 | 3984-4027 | 1.50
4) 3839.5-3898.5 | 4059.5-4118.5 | 1.30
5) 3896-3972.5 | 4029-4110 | 1.27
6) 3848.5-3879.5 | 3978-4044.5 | 1.29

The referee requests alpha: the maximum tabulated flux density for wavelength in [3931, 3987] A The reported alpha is 39.74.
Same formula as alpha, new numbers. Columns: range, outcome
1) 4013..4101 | 48.55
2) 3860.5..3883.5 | 40.99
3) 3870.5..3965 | 41.33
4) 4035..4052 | 46.53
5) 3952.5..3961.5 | 38.7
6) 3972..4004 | 45.32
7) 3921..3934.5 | 40.45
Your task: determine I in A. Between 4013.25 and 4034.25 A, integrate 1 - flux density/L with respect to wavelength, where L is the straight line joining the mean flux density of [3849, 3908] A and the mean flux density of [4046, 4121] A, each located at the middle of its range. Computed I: -4.5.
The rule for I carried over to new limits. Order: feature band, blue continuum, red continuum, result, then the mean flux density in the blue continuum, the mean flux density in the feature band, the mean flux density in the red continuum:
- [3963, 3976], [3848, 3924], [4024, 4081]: 6.1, 34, 20.4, 43.1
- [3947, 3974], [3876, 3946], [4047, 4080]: 4.8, 32.2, 29.1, 42.4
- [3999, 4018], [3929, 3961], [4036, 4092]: -3.6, 33.7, 45.5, 42.3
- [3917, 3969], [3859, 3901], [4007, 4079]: 4.2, 31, 32.9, 43.8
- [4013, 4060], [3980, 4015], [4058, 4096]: -3.7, 42.9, 44.6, 39.8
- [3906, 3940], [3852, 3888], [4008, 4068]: 1.7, 33.7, 35.1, 44.3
